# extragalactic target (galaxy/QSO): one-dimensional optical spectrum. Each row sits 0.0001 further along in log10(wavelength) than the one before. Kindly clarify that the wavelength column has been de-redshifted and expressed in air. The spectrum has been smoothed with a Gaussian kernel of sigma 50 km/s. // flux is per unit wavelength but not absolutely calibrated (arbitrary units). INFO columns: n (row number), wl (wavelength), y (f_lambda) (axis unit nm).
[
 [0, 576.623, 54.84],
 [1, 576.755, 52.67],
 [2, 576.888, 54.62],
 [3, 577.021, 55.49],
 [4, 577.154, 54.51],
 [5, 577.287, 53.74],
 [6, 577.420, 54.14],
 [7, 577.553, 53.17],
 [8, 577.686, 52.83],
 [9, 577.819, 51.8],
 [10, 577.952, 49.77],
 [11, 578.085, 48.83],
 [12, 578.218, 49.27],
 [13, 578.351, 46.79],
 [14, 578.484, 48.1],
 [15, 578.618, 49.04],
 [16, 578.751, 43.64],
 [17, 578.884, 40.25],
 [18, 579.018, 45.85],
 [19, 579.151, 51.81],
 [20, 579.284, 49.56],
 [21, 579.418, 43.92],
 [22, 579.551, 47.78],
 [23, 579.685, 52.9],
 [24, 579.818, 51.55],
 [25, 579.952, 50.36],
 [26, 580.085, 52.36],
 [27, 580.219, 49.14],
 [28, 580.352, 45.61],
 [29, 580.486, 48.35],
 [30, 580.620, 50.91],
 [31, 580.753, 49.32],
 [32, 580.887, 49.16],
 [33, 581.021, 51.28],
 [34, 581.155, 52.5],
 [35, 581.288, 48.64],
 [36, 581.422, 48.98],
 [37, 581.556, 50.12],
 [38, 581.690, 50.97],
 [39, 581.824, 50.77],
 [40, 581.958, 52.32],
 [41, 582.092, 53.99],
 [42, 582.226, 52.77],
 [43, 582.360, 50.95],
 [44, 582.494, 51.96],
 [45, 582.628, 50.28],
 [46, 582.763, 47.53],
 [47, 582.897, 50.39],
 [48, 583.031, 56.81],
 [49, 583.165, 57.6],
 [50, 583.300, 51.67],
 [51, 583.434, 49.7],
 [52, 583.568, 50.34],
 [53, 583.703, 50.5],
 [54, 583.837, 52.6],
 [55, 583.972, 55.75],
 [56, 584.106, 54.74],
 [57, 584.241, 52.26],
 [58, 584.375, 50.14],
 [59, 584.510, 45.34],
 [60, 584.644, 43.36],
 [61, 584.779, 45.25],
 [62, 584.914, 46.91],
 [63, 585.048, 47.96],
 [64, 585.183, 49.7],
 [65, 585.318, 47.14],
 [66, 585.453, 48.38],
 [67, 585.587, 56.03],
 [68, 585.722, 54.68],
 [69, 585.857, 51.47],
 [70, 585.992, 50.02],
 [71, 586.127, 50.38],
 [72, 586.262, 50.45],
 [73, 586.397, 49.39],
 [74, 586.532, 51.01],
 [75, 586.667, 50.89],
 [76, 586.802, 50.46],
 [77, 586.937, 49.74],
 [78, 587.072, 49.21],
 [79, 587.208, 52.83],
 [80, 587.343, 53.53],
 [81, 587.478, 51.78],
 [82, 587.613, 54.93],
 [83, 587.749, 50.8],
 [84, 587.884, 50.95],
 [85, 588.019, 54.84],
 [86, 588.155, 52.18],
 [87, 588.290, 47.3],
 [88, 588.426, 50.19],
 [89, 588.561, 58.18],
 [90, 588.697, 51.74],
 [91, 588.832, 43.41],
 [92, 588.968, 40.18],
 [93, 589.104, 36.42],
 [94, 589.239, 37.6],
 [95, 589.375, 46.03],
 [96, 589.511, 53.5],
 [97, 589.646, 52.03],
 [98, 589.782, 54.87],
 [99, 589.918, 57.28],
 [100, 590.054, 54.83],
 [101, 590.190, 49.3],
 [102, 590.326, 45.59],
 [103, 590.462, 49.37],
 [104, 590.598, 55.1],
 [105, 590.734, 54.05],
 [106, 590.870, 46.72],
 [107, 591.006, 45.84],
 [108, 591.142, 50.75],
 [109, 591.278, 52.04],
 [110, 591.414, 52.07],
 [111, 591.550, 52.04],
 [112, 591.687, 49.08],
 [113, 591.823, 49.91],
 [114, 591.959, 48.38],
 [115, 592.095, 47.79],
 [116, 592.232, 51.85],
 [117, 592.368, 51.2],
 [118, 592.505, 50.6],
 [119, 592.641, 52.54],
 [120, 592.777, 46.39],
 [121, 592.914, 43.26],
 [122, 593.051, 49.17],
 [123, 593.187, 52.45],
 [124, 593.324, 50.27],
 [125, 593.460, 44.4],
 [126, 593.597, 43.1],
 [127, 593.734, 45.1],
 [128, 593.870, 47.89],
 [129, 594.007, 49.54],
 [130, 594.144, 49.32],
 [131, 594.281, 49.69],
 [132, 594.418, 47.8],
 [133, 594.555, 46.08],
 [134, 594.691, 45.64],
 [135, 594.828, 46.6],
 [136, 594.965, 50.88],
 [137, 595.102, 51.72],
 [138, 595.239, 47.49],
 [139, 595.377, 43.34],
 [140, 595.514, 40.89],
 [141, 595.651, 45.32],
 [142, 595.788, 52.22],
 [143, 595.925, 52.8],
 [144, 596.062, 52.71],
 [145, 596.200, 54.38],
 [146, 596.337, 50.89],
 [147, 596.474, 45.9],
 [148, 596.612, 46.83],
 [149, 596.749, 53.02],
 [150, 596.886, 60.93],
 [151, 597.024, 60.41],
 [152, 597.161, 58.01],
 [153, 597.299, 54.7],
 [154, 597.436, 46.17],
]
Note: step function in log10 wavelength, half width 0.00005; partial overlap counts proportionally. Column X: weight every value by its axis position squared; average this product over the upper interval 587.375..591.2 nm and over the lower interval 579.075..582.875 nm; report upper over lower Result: 1.0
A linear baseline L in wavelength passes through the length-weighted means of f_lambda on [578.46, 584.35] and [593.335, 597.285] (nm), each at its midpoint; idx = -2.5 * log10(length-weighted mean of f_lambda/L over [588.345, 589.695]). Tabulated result 0.07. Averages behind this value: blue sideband 50.4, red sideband 49.5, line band 46.9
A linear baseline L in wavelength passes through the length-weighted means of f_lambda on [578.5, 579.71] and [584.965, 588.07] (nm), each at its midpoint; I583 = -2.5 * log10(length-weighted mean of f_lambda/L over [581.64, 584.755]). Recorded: -0.04 mag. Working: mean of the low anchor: 47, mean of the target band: 51.3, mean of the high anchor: 51.1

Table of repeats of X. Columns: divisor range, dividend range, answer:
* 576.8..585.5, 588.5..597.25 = 1.03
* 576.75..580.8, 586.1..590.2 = 1.04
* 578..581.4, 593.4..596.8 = 1.04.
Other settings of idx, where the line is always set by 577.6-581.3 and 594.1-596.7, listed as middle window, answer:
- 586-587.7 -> -0.05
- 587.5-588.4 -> -0.07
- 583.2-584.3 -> -0.07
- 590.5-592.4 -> -0.04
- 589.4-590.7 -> -0.08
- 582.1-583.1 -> -0.06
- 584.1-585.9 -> -0.01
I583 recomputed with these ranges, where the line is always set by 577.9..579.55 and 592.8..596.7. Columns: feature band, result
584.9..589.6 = -0.047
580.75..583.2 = -0.087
